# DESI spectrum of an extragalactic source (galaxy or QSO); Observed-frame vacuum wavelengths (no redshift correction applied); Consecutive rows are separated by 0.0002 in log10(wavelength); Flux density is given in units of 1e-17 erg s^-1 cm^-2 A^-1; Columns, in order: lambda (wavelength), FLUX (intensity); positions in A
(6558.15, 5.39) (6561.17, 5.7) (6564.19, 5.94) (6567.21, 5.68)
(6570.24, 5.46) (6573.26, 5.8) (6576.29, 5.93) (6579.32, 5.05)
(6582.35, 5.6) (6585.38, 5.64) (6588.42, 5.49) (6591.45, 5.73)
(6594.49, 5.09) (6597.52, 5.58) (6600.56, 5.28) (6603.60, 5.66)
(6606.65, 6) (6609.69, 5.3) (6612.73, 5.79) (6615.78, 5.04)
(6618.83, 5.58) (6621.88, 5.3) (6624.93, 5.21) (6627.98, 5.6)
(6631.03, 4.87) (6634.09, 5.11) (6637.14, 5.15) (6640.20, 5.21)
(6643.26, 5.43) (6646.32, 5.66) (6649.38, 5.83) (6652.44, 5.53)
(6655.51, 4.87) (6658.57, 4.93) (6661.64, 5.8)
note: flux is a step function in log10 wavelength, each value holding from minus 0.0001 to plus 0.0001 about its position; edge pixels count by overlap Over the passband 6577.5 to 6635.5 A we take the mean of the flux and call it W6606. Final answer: 5.42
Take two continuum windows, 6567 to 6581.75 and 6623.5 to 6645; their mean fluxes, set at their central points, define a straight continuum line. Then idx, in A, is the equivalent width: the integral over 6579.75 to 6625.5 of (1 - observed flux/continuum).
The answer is -0.58 A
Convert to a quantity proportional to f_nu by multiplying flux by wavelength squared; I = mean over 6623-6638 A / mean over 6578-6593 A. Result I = 0.96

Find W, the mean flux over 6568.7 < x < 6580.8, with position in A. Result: 5.56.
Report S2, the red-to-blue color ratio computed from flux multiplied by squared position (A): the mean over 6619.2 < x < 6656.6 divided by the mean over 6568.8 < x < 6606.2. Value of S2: 0.98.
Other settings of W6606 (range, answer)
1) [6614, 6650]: 5.32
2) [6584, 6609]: 5.55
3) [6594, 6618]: 5.49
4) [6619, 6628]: 5.36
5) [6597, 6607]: 5.59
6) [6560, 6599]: 5.59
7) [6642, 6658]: 5.43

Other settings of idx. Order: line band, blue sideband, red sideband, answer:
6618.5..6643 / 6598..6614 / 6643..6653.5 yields 1.64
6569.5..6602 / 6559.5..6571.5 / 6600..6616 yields 0.68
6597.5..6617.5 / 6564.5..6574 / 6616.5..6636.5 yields -0.43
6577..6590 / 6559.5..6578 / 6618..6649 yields 0.39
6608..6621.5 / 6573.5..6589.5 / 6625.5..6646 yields -0.13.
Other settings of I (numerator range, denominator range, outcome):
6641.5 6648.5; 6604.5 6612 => 0.99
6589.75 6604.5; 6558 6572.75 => 0.97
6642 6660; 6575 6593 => 0.99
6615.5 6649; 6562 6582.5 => 0.96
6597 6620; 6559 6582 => 0.99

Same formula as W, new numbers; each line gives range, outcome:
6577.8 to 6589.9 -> 5.44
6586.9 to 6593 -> 5.61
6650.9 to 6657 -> 5.2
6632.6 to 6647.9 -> 5.32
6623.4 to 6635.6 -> 5.2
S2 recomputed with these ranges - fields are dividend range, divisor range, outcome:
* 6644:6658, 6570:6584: 1.00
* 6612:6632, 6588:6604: 0.98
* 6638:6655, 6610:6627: 1.03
